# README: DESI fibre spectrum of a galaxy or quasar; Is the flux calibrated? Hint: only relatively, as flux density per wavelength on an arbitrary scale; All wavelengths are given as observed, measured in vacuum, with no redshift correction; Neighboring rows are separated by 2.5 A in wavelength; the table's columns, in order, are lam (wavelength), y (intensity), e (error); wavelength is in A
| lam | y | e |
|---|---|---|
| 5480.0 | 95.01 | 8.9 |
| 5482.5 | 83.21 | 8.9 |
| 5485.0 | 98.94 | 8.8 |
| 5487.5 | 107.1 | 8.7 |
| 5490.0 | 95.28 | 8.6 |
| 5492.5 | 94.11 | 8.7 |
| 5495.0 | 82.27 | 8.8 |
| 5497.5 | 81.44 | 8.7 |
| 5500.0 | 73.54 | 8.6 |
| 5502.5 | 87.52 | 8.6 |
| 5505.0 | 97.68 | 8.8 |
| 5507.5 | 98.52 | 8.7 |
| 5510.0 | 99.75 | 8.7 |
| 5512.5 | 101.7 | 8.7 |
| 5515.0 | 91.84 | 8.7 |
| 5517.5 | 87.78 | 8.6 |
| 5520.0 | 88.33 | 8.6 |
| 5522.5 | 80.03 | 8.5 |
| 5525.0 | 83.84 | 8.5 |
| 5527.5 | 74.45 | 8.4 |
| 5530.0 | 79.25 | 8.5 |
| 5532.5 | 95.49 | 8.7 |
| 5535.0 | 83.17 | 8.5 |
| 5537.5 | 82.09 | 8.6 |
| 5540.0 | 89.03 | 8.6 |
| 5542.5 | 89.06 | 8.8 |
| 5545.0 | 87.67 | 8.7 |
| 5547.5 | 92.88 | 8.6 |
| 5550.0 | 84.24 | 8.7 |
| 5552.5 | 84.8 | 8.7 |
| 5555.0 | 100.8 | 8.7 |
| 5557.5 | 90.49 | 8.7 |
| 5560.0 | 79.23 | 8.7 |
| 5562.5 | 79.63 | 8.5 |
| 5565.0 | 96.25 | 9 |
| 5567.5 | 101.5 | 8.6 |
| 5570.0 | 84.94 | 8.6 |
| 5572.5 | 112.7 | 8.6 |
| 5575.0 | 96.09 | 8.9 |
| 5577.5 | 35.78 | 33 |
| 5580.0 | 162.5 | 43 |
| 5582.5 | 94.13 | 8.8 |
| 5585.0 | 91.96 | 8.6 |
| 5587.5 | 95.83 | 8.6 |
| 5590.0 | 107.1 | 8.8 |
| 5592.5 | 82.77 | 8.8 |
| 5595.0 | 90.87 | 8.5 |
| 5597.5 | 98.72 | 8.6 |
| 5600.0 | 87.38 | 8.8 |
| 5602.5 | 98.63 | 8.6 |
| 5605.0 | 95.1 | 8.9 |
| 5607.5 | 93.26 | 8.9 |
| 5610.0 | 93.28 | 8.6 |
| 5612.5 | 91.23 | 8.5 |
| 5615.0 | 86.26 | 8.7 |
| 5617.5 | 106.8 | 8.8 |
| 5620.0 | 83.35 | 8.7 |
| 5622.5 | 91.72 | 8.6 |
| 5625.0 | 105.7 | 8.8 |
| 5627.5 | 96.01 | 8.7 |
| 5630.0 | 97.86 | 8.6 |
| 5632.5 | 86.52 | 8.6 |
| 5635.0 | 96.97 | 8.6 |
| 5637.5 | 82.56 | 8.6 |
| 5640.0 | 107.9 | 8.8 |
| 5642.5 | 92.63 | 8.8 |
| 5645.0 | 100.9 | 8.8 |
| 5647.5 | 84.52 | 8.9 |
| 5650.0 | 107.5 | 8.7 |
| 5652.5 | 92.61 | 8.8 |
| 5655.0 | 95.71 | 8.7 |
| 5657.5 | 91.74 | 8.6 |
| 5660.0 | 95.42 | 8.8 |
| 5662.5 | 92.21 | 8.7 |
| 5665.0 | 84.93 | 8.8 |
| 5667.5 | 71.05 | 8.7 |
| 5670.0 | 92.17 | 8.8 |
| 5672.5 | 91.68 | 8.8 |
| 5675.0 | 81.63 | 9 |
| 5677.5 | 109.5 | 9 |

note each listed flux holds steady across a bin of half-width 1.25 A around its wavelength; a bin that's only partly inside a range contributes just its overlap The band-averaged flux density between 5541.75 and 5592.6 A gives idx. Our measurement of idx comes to 93.1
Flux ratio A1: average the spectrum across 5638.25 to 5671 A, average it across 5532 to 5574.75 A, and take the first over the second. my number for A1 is 1.03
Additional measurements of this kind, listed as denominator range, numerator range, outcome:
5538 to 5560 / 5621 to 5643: 1.07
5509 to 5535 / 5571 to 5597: 1.10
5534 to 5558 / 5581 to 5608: 1.07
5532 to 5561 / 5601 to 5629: 1.07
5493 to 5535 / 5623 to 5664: 1.09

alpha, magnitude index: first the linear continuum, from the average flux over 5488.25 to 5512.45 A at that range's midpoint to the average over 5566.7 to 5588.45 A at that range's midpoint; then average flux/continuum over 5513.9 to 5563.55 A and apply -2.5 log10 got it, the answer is 0.09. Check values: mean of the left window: 90.9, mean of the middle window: 86.2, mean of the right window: 97.2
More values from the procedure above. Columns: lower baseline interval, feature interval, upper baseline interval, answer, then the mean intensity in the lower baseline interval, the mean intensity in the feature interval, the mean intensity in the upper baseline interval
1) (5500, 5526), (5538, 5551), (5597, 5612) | 0.04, 90.9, 88.3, 94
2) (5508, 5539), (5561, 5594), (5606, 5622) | -0.06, 87.6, 95.3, 92.4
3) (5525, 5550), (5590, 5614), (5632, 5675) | -0.05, 85.7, 93.1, 92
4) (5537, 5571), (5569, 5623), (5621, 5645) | -0.03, 88.9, 94.6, 95.5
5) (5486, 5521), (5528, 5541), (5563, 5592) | 0.11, 92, 85.1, 97.2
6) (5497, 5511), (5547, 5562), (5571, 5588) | 0.09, 90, 88.1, 98.3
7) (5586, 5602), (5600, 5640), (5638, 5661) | 0.01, 94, 93.9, 96.1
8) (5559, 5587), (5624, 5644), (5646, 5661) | -0.01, 94.2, 95.7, 94.7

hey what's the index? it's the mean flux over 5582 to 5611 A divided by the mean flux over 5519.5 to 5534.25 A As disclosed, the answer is 1.1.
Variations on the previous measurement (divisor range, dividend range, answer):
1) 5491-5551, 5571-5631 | 1.09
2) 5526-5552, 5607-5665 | 1.10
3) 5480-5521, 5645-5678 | 1.00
